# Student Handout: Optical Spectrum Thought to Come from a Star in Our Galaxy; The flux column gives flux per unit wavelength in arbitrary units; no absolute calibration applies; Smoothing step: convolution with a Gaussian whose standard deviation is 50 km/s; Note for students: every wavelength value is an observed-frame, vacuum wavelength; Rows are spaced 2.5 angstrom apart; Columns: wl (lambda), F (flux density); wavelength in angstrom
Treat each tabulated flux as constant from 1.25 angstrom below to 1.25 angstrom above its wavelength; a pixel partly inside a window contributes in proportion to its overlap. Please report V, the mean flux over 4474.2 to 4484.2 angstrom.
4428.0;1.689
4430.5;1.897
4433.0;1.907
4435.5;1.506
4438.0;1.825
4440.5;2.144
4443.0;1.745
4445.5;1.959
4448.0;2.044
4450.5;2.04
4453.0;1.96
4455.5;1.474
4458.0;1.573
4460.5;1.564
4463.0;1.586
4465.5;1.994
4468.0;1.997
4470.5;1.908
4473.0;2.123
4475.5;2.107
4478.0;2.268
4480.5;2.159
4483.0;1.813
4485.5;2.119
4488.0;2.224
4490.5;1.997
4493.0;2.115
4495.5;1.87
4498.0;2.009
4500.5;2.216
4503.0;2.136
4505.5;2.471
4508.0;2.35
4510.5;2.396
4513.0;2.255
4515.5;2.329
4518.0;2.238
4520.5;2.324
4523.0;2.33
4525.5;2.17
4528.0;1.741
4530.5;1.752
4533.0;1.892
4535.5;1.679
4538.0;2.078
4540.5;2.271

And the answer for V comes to 2.09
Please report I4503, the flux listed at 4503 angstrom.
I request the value 2.136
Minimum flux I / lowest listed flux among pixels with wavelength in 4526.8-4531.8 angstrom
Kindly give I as 1.741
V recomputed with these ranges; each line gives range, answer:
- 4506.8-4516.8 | 2.33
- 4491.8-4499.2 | 2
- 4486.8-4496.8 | 2.05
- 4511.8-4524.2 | 2.3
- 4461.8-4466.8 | 1.79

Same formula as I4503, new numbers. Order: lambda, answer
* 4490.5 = 1.997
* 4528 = 1.741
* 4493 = 2.115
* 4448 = 2.044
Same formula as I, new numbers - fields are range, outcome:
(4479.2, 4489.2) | 1.813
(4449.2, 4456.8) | 1.474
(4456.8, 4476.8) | 1.564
